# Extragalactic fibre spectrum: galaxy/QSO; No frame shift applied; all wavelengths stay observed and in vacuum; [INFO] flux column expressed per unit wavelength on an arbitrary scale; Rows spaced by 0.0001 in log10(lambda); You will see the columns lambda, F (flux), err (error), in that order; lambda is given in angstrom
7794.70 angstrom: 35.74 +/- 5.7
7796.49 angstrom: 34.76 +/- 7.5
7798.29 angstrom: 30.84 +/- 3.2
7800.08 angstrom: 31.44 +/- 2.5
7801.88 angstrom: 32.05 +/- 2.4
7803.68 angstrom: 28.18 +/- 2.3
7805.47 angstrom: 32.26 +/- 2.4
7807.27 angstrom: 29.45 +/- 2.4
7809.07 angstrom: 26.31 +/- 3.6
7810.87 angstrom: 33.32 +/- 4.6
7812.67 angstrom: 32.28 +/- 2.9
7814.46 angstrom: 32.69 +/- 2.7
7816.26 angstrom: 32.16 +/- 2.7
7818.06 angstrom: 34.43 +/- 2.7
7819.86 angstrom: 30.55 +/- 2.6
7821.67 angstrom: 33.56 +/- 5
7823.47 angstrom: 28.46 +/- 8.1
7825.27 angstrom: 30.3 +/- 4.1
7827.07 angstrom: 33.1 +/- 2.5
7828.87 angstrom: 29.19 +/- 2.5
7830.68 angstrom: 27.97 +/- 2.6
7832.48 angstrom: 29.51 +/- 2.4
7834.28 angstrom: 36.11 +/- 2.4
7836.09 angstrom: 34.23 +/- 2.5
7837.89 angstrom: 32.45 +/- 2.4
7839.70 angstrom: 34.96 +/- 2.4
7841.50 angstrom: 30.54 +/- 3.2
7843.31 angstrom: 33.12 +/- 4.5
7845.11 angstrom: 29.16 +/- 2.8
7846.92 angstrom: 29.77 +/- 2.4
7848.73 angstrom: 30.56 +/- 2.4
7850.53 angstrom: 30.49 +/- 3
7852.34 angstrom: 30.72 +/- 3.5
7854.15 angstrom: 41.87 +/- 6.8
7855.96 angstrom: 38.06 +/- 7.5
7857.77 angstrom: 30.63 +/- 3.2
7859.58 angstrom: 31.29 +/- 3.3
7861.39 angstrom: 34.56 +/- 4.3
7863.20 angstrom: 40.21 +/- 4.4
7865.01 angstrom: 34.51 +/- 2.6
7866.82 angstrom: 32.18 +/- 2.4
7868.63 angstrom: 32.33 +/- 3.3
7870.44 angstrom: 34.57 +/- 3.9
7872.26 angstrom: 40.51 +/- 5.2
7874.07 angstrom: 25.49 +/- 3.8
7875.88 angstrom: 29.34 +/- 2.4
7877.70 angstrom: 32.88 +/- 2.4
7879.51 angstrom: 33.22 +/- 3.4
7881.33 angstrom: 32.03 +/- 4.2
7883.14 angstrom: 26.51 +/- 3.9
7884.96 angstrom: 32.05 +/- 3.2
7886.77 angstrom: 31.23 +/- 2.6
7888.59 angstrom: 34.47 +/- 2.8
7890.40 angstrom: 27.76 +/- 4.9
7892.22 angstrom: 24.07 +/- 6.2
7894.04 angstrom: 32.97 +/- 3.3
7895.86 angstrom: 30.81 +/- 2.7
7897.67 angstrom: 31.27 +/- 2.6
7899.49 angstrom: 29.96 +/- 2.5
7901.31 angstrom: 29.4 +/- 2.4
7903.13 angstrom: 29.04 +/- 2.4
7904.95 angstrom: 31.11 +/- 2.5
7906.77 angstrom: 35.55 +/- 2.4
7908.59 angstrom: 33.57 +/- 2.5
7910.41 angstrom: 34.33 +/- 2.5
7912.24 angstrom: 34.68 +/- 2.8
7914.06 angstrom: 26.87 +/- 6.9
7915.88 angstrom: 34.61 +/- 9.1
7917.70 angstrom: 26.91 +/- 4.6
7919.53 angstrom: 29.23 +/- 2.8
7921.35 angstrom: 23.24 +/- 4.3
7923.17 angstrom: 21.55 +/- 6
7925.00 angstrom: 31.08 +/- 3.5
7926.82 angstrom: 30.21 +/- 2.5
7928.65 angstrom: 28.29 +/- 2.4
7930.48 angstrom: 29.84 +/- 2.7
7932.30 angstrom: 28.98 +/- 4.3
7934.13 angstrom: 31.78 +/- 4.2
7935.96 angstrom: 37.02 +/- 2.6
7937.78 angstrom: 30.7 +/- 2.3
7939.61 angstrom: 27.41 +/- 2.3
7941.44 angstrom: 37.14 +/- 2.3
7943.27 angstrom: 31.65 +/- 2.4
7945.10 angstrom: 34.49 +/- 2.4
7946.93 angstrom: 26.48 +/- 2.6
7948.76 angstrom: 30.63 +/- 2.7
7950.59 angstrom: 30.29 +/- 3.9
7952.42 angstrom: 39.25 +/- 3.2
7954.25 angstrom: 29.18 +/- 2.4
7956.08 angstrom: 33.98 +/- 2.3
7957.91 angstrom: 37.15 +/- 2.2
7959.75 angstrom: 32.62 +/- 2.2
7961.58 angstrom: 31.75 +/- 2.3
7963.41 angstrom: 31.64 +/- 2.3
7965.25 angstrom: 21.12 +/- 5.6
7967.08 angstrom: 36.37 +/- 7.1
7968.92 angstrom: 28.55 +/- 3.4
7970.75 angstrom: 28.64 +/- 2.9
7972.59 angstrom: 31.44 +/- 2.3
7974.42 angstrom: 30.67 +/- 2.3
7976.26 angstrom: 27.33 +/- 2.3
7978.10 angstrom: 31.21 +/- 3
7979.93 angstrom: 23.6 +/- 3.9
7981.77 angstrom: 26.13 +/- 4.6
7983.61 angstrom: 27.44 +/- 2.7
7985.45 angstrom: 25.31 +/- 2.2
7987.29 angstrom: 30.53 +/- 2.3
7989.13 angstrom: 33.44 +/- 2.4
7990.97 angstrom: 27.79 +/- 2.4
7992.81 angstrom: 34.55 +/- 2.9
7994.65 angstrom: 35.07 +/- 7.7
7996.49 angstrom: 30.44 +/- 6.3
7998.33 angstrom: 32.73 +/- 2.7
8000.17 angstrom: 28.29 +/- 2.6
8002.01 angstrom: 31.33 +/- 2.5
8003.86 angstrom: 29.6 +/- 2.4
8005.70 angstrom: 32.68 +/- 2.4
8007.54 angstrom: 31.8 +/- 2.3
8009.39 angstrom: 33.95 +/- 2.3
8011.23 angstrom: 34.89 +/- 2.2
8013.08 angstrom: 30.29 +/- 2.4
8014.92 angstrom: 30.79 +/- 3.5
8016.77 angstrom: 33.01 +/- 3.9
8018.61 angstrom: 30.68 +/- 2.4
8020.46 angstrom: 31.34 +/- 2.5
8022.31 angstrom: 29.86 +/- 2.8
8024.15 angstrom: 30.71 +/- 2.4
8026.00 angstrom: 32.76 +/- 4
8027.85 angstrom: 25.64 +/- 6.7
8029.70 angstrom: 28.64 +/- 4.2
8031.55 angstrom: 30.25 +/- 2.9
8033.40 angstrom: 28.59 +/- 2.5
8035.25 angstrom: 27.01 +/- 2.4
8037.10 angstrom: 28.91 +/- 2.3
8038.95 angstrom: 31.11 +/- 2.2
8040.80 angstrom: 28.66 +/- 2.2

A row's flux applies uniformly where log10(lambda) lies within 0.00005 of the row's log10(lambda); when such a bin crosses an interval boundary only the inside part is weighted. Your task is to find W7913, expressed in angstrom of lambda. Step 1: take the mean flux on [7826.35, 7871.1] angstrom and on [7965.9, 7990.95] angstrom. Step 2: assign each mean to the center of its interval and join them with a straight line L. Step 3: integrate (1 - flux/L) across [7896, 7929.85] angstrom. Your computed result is 1.1 angstrom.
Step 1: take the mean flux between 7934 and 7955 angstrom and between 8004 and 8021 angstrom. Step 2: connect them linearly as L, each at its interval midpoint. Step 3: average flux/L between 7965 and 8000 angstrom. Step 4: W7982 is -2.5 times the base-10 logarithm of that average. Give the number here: 0.08 mag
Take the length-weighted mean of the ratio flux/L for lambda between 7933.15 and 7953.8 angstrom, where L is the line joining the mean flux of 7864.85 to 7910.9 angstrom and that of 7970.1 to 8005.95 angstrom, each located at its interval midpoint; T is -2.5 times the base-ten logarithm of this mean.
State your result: -0.06 mag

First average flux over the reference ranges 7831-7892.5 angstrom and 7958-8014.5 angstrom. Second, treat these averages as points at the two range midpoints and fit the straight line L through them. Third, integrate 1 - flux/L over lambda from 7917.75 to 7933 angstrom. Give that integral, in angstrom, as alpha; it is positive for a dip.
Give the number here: 1.8 angstrom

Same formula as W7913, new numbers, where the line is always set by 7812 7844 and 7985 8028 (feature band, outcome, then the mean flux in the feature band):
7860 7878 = -1.0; 33.6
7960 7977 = 0.9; 29.9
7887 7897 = 0.5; 30.1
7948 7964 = -0.8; 33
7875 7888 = 0.3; 31.1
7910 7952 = 1.6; 30.4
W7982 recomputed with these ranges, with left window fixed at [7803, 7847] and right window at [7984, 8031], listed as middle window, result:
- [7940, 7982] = 0.01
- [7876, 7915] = 0.01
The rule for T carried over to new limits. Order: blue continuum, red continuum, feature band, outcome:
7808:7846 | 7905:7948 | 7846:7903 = -0.03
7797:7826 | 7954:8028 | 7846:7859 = -0.07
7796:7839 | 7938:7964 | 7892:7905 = 0.07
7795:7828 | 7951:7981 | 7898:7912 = -0.03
